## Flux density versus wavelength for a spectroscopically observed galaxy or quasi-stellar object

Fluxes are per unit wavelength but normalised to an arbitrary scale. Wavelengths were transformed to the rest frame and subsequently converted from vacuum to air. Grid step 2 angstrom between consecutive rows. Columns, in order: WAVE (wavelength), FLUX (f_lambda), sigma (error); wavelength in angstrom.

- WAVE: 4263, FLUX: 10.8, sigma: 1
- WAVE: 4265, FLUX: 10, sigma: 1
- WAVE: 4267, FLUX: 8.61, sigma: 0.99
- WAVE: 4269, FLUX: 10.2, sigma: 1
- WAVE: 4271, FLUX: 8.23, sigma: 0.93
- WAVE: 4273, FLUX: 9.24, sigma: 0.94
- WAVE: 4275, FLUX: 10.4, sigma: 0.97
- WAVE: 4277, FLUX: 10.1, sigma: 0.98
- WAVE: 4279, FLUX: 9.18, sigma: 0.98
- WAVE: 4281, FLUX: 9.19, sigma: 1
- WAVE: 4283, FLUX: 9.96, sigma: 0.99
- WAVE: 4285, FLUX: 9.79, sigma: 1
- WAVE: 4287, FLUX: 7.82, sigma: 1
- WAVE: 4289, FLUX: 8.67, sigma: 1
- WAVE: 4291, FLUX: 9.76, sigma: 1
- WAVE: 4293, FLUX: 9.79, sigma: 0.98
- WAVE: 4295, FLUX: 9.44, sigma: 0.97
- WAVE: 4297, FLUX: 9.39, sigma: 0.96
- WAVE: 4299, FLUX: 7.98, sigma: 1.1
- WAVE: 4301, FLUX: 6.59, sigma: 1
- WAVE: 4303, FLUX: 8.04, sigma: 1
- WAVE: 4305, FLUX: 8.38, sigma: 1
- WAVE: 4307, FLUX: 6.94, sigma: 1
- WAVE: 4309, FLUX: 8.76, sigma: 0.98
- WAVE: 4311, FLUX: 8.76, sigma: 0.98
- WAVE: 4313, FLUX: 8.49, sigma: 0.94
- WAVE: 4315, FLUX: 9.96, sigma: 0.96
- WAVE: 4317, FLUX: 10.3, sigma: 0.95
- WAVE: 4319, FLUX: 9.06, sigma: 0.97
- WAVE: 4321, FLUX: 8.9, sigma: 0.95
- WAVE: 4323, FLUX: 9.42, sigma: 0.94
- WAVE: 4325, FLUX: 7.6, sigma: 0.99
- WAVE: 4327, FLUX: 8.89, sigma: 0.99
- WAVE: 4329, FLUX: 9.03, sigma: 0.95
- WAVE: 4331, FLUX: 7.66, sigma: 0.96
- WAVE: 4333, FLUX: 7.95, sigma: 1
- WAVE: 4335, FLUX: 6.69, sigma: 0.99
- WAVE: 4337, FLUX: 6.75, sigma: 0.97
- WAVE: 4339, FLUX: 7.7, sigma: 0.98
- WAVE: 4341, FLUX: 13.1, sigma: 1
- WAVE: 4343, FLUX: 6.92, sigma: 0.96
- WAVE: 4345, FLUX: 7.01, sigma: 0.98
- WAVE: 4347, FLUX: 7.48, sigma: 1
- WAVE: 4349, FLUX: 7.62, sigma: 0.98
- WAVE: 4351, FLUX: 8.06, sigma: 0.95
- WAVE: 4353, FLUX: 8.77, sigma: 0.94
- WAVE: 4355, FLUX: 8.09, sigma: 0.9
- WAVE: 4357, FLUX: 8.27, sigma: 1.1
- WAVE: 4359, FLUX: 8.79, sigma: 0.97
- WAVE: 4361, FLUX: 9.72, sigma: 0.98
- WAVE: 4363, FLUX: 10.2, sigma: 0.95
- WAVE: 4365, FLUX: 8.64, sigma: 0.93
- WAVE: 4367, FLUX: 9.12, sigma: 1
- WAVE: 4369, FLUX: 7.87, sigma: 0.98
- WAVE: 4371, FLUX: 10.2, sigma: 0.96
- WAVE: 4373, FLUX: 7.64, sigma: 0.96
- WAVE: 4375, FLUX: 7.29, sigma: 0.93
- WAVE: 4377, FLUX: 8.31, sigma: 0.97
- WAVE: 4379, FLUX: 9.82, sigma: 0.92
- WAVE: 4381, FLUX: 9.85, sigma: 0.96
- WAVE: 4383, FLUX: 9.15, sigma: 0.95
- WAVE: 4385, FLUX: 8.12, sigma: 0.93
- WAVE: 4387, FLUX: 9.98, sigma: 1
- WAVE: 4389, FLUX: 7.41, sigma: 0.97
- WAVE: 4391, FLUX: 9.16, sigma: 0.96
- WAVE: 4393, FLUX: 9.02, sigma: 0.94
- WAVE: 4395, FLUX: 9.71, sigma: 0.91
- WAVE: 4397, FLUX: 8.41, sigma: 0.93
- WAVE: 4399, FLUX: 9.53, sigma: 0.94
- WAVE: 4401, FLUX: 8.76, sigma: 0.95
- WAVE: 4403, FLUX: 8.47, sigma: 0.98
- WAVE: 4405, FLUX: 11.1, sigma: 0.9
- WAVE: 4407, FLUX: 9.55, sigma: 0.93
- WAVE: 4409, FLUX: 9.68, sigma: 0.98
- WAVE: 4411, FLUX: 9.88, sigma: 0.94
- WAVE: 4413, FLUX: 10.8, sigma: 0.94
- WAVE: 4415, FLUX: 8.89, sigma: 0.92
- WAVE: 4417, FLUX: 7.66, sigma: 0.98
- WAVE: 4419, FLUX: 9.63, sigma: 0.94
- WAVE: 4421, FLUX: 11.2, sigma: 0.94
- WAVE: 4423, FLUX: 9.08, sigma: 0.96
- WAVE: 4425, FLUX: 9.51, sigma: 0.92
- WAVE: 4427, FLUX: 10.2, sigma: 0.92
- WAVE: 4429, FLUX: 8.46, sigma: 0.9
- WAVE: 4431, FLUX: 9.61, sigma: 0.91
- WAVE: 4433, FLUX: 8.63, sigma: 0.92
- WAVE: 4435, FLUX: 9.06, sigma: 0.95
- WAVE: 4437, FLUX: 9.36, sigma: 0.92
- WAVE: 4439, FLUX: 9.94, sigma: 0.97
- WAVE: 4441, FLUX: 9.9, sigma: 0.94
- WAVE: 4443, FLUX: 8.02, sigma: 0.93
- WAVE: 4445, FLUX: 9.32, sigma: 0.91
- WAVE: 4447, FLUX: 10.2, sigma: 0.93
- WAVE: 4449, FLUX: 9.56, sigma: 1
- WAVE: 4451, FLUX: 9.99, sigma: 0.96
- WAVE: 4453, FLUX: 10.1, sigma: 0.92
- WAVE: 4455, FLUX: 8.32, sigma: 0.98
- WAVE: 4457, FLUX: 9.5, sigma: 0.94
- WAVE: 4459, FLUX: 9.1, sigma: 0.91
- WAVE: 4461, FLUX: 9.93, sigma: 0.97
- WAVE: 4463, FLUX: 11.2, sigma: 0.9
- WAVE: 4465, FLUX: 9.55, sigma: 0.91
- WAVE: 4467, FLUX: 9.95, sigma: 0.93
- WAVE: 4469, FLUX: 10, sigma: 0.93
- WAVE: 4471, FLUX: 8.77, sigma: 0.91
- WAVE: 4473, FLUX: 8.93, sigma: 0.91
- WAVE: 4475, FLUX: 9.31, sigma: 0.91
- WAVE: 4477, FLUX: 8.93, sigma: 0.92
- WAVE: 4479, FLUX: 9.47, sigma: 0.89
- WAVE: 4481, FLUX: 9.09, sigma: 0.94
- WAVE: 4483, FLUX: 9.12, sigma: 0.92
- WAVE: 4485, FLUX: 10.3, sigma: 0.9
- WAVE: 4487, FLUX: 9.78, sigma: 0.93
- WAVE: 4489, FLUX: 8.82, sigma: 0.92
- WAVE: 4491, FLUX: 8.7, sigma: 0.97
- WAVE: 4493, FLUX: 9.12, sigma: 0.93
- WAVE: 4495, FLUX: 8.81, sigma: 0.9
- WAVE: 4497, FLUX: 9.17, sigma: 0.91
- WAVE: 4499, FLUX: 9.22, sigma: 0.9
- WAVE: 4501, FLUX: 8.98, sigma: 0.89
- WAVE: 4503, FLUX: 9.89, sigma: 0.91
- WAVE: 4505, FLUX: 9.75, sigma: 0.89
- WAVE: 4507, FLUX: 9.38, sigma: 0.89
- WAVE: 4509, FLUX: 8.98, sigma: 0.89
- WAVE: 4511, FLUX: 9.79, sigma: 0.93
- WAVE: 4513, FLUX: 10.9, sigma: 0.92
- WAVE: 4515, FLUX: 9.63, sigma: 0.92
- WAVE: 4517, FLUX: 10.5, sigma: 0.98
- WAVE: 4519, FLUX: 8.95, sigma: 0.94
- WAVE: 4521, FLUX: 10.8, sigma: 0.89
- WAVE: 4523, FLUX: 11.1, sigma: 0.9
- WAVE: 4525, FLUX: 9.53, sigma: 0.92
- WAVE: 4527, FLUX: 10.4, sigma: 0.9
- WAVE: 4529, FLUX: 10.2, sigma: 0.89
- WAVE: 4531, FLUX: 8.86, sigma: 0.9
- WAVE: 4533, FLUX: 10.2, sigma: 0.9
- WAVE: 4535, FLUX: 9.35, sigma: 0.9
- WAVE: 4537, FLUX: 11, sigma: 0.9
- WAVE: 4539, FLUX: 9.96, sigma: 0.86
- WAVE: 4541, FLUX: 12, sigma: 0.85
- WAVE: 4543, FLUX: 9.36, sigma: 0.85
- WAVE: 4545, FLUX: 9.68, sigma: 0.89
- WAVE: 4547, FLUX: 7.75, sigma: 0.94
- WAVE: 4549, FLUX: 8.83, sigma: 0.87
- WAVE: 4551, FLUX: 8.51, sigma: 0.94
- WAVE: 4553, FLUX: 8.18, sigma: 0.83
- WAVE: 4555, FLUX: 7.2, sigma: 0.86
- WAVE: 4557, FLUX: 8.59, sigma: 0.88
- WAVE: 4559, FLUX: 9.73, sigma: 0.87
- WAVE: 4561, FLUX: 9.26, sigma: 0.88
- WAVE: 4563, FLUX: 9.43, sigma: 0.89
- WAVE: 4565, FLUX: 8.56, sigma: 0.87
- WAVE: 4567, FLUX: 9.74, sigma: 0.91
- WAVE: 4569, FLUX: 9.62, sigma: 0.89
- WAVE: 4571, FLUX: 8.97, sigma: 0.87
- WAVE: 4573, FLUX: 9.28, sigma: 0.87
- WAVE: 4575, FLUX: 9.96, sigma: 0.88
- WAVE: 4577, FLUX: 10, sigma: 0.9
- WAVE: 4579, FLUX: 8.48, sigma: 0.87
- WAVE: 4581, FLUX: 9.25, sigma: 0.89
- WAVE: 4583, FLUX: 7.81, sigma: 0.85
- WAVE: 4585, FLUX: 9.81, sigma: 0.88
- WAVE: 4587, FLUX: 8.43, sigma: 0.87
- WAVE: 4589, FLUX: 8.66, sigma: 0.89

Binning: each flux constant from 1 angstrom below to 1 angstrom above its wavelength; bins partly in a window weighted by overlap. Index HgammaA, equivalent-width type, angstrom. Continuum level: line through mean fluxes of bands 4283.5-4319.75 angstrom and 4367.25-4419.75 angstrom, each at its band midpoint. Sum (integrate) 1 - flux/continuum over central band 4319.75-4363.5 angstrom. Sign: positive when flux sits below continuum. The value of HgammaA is 2.63 angstrom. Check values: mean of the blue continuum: 8.79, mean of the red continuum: 9.07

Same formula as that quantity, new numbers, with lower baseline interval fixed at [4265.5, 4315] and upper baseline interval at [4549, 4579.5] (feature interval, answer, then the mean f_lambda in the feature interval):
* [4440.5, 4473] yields -2.0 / 9.56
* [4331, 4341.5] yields 1.0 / 8.14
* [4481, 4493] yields -0.4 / 9.3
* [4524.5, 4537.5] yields -1.3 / 9.91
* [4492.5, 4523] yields -2.1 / 9.65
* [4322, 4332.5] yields 0.5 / 8.49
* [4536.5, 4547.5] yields -1.2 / 10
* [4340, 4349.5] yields 0.5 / 8.47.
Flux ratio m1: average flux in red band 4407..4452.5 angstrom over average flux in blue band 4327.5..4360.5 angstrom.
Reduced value 1.16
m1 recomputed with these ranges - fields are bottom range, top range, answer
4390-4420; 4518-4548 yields 1.06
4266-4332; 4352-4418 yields 1.01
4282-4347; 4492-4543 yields 1.15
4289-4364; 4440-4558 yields 1.11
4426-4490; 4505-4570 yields 1.01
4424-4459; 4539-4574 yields 0.97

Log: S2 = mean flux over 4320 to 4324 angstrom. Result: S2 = 9.16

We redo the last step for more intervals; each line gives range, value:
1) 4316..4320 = 9.68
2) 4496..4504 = 9.32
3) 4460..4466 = 10.2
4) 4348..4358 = 8.16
